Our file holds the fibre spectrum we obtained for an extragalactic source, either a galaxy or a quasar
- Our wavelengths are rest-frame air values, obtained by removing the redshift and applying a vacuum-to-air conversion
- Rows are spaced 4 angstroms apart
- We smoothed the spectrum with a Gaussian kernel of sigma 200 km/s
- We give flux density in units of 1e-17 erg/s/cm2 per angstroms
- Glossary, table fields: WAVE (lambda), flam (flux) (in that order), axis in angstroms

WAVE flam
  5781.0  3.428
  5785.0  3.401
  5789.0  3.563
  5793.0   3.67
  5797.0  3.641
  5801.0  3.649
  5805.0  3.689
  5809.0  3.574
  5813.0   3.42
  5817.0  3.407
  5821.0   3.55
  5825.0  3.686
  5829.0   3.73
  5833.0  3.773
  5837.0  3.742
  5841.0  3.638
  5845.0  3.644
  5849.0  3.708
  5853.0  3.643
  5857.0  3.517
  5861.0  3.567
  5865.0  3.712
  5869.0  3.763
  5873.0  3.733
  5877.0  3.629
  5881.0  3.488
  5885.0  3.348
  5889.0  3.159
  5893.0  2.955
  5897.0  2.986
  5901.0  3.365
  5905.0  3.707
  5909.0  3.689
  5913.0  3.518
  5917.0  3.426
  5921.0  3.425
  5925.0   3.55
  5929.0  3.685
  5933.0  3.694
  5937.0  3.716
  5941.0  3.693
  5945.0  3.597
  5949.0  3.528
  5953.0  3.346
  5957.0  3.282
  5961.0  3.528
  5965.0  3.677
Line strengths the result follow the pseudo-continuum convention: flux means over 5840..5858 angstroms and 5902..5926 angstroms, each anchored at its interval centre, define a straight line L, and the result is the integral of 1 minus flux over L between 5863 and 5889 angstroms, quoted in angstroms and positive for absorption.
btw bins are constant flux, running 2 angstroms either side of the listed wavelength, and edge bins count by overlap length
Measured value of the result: 0.2 angstroms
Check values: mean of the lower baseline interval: 3.64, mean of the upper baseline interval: 3.54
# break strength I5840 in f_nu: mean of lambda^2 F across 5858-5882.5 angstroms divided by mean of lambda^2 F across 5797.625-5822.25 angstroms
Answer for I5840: 1.05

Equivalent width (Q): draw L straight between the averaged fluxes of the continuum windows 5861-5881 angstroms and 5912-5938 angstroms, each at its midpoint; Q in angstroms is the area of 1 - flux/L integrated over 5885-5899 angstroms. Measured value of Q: 2.1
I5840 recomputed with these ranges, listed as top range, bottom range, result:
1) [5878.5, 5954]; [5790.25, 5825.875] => 1.00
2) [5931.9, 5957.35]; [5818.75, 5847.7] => 1.01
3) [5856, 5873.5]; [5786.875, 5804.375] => 1.03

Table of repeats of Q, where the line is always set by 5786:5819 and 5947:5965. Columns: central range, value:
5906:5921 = -0.2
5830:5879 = -2.0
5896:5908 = 0.3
